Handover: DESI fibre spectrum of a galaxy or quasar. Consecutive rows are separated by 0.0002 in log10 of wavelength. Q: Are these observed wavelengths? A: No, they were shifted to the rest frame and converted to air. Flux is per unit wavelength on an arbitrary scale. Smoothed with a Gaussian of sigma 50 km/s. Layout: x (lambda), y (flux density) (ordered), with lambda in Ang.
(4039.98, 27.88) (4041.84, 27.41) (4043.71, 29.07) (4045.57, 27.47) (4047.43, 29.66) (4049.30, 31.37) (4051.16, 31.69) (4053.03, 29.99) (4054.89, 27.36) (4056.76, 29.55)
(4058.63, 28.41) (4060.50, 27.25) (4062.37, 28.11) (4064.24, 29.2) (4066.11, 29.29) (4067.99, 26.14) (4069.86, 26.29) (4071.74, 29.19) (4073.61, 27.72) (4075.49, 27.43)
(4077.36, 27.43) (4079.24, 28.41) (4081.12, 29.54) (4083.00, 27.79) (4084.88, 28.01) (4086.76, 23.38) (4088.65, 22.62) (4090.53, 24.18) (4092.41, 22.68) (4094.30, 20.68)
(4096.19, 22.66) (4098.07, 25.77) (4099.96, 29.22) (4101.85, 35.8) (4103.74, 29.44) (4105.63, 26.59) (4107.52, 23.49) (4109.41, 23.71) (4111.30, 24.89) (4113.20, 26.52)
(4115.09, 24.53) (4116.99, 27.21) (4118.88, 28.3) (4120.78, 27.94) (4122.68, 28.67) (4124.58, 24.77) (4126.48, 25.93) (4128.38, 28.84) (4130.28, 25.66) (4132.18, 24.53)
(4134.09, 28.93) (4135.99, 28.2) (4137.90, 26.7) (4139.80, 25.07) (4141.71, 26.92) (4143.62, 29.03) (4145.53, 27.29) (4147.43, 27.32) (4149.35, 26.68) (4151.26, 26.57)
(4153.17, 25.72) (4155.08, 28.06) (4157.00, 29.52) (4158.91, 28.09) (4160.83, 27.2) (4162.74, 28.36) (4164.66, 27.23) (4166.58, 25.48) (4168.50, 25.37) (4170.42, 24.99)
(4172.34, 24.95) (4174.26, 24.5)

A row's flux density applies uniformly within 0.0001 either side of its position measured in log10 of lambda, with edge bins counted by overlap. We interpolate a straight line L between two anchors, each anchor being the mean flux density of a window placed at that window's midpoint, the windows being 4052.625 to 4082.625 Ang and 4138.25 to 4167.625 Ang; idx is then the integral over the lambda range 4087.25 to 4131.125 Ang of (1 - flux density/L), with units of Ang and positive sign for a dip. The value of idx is 2.6 Ang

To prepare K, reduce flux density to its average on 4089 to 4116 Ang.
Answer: 25.7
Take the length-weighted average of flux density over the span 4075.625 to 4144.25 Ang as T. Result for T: 26.5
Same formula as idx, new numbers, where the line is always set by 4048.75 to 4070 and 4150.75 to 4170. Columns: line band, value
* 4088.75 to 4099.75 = 1.81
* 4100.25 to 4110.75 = 0.09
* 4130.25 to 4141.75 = 0.37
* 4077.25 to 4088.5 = 0.51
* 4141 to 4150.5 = -0.03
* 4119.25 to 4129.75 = 0.18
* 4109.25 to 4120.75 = 0.69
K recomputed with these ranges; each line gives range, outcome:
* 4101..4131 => 27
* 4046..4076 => 28.7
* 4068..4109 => 26.5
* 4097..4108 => 28.5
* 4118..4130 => 27.3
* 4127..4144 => 27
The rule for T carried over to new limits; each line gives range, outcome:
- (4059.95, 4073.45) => 27.9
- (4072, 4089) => 27.2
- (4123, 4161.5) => 27.1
